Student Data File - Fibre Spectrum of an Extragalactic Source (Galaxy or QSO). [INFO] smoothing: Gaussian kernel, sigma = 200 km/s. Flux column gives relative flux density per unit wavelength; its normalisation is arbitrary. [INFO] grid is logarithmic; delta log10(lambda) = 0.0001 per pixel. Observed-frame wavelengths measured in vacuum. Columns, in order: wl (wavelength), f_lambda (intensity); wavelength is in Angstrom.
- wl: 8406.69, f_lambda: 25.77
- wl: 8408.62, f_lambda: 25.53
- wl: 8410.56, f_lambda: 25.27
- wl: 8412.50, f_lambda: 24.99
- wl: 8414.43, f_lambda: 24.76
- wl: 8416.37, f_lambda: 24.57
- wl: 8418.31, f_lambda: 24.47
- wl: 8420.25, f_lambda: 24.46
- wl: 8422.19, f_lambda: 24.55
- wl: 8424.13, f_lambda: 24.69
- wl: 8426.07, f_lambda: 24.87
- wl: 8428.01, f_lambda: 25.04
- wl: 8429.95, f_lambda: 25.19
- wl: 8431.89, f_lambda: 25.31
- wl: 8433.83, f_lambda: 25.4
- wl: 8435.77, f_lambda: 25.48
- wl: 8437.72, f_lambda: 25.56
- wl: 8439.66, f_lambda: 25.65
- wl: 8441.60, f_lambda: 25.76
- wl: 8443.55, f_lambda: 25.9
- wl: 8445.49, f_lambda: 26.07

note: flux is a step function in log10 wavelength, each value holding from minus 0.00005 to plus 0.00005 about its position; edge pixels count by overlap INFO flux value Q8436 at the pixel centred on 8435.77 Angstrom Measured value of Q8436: 25.48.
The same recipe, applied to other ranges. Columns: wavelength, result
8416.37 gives 24.57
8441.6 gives 25.76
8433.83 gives 25.4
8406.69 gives 25.77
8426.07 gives 24.87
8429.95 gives 25.19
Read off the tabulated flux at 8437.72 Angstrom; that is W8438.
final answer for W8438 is 25.56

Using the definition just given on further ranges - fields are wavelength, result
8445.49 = 26.07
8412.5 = 24.99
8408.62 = 25.53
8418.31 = 24.47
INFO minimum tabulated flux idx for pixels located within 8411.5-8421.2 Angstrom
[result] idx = 24.46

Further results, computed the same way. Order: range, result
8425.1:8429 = 24.87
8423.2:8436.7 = 24.69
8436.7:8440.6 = 25.56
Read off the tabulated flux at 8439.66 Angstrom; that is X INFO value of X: 25.65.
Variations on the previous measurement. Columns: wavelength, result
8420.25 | 24.46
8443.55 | 25.9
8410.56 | 25.27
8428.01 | 25.04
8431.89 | 25.31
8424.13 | 24.69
